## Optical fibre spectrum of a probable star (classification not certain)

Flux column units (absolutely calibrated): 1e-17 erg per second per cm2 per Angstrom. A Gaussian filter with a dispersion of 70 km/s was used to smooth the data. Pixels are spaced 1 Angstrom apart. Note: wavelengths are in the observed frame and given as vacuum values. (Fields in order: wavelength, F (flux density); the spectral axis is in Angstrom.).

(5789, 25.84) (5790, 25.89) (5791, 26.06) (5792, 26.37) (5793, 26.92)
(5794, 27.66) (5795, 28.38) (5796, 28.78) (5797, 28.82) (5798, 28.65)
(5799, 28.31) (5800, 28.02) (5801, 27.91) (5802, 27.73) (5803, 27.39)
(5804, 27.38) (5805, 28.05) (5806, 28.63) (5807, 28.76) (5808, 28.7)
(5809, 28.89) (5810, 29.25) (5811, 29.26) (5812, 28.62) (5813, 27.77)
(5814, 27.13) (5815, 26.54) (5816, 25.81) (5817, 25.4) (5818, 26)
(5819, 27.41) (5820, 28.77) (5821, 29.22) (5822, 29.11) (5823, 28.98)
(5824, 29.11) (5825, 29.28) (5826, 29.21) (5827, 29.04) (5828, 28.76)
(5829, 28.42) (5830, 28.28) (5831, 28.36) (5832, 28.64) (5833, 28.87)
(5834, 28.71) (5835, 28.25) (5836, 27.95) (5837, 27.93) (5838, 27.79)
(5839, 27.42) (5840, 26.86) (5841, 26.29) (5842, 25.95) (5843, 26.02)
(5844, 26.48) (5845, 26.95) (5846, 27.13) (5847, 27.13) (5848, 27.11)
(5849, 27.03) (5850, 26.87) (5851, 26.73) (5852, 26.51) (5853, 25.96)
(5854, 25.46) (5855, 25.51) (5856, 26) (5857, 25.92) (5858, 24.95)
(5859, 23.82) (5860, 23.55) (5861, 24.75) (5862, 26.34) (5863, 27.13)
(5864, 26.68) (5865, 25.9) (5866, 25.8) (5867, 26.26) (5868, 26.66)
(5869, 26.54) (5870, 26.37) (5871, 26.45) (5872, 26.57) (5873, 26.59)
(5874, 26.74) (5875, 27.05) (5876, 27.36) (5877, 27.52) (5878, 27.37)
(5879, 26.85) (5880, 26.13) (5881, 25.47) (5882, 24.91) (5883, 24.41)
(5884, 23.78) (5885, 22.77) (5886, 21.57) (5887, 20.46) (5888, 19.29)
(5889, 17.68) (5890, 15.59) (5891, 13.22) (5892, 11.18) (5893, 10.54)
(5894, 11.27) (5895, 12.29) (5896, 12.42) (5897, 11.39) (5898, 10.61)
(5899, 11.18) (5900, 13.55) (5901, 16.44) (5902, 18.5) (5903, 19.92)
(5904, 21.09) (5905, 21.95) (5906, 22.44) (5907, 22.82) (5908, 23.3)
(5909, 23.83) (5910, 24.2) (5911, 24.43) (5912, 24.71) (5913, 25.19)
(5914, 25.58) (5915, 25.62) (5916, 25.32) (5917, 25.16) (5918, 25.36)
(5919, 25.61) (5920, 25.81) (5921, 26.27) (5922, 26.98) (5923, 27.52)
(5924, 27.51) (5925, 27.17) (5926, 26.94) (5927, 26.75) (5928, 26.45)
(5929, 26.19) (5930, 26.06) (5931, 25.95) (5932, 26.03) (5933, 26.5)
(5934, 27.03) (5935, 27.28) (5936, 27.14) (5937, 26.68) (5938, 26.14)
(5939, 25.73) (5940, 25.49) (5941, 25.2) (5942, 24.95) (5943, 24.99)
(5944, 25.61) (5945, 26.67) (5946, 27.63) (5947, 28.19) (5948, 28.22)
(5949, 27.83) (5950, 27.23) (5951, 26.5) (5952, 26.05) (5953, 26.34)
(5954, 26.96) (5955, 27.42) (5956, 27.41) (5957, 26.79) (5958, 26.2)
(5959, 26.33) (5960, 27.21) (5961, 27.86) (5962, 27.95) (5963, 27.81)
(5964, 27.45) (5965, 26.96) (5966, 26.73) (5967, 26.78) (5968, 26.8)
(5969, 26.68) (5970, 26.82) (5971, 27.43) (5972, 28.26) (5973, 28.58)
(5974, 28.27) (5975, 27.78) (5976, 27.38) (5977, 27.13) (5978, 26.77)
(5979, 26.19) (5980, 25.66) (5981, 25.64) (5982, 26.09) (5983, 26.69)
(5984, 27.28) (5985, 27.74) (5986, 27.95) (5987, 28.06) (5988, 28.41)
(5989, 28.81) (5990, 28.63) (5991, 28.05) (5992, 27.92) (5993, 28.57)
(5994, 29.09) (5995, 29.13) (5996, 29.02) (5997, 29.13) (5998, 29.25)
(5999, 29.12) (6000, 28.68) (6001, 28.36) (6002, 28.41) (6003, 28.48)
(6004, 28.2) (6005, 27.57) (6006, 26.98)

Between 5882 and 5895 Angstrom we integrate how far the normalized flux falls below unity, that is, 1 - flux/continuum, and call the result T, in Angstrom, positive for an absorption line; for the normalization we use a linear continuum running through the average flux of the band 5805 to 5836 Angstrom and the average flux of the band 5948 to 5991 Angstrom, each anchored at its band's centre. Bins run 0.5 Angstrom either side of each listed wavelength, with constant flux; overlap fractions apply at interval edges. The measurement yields 4.7 Angstrom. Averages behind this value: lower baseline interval 28.3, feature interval 17.7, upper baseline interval 27.2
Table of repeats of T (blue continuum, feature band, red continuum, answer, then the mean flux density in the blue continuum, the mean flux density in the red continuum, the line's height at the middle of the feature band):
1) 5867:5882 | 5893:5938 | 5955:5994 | 7.0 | 26.6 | 27.4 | 26.9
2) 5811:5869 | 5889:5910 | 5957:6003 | 8.4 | 27.1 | 27.7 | 27.3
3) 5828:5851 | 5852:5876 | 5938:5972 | 1.2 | 27.5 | 26.8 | 27.3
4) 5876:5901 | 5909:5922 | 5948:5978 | -2.2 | 18.5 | 27.2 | 21.7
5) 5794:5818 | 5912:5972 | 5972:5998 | 2.7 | 28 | 27.8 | 27.8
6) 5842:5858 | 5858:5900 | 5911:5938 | 7.1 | 26.4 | 26.2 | 26.3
